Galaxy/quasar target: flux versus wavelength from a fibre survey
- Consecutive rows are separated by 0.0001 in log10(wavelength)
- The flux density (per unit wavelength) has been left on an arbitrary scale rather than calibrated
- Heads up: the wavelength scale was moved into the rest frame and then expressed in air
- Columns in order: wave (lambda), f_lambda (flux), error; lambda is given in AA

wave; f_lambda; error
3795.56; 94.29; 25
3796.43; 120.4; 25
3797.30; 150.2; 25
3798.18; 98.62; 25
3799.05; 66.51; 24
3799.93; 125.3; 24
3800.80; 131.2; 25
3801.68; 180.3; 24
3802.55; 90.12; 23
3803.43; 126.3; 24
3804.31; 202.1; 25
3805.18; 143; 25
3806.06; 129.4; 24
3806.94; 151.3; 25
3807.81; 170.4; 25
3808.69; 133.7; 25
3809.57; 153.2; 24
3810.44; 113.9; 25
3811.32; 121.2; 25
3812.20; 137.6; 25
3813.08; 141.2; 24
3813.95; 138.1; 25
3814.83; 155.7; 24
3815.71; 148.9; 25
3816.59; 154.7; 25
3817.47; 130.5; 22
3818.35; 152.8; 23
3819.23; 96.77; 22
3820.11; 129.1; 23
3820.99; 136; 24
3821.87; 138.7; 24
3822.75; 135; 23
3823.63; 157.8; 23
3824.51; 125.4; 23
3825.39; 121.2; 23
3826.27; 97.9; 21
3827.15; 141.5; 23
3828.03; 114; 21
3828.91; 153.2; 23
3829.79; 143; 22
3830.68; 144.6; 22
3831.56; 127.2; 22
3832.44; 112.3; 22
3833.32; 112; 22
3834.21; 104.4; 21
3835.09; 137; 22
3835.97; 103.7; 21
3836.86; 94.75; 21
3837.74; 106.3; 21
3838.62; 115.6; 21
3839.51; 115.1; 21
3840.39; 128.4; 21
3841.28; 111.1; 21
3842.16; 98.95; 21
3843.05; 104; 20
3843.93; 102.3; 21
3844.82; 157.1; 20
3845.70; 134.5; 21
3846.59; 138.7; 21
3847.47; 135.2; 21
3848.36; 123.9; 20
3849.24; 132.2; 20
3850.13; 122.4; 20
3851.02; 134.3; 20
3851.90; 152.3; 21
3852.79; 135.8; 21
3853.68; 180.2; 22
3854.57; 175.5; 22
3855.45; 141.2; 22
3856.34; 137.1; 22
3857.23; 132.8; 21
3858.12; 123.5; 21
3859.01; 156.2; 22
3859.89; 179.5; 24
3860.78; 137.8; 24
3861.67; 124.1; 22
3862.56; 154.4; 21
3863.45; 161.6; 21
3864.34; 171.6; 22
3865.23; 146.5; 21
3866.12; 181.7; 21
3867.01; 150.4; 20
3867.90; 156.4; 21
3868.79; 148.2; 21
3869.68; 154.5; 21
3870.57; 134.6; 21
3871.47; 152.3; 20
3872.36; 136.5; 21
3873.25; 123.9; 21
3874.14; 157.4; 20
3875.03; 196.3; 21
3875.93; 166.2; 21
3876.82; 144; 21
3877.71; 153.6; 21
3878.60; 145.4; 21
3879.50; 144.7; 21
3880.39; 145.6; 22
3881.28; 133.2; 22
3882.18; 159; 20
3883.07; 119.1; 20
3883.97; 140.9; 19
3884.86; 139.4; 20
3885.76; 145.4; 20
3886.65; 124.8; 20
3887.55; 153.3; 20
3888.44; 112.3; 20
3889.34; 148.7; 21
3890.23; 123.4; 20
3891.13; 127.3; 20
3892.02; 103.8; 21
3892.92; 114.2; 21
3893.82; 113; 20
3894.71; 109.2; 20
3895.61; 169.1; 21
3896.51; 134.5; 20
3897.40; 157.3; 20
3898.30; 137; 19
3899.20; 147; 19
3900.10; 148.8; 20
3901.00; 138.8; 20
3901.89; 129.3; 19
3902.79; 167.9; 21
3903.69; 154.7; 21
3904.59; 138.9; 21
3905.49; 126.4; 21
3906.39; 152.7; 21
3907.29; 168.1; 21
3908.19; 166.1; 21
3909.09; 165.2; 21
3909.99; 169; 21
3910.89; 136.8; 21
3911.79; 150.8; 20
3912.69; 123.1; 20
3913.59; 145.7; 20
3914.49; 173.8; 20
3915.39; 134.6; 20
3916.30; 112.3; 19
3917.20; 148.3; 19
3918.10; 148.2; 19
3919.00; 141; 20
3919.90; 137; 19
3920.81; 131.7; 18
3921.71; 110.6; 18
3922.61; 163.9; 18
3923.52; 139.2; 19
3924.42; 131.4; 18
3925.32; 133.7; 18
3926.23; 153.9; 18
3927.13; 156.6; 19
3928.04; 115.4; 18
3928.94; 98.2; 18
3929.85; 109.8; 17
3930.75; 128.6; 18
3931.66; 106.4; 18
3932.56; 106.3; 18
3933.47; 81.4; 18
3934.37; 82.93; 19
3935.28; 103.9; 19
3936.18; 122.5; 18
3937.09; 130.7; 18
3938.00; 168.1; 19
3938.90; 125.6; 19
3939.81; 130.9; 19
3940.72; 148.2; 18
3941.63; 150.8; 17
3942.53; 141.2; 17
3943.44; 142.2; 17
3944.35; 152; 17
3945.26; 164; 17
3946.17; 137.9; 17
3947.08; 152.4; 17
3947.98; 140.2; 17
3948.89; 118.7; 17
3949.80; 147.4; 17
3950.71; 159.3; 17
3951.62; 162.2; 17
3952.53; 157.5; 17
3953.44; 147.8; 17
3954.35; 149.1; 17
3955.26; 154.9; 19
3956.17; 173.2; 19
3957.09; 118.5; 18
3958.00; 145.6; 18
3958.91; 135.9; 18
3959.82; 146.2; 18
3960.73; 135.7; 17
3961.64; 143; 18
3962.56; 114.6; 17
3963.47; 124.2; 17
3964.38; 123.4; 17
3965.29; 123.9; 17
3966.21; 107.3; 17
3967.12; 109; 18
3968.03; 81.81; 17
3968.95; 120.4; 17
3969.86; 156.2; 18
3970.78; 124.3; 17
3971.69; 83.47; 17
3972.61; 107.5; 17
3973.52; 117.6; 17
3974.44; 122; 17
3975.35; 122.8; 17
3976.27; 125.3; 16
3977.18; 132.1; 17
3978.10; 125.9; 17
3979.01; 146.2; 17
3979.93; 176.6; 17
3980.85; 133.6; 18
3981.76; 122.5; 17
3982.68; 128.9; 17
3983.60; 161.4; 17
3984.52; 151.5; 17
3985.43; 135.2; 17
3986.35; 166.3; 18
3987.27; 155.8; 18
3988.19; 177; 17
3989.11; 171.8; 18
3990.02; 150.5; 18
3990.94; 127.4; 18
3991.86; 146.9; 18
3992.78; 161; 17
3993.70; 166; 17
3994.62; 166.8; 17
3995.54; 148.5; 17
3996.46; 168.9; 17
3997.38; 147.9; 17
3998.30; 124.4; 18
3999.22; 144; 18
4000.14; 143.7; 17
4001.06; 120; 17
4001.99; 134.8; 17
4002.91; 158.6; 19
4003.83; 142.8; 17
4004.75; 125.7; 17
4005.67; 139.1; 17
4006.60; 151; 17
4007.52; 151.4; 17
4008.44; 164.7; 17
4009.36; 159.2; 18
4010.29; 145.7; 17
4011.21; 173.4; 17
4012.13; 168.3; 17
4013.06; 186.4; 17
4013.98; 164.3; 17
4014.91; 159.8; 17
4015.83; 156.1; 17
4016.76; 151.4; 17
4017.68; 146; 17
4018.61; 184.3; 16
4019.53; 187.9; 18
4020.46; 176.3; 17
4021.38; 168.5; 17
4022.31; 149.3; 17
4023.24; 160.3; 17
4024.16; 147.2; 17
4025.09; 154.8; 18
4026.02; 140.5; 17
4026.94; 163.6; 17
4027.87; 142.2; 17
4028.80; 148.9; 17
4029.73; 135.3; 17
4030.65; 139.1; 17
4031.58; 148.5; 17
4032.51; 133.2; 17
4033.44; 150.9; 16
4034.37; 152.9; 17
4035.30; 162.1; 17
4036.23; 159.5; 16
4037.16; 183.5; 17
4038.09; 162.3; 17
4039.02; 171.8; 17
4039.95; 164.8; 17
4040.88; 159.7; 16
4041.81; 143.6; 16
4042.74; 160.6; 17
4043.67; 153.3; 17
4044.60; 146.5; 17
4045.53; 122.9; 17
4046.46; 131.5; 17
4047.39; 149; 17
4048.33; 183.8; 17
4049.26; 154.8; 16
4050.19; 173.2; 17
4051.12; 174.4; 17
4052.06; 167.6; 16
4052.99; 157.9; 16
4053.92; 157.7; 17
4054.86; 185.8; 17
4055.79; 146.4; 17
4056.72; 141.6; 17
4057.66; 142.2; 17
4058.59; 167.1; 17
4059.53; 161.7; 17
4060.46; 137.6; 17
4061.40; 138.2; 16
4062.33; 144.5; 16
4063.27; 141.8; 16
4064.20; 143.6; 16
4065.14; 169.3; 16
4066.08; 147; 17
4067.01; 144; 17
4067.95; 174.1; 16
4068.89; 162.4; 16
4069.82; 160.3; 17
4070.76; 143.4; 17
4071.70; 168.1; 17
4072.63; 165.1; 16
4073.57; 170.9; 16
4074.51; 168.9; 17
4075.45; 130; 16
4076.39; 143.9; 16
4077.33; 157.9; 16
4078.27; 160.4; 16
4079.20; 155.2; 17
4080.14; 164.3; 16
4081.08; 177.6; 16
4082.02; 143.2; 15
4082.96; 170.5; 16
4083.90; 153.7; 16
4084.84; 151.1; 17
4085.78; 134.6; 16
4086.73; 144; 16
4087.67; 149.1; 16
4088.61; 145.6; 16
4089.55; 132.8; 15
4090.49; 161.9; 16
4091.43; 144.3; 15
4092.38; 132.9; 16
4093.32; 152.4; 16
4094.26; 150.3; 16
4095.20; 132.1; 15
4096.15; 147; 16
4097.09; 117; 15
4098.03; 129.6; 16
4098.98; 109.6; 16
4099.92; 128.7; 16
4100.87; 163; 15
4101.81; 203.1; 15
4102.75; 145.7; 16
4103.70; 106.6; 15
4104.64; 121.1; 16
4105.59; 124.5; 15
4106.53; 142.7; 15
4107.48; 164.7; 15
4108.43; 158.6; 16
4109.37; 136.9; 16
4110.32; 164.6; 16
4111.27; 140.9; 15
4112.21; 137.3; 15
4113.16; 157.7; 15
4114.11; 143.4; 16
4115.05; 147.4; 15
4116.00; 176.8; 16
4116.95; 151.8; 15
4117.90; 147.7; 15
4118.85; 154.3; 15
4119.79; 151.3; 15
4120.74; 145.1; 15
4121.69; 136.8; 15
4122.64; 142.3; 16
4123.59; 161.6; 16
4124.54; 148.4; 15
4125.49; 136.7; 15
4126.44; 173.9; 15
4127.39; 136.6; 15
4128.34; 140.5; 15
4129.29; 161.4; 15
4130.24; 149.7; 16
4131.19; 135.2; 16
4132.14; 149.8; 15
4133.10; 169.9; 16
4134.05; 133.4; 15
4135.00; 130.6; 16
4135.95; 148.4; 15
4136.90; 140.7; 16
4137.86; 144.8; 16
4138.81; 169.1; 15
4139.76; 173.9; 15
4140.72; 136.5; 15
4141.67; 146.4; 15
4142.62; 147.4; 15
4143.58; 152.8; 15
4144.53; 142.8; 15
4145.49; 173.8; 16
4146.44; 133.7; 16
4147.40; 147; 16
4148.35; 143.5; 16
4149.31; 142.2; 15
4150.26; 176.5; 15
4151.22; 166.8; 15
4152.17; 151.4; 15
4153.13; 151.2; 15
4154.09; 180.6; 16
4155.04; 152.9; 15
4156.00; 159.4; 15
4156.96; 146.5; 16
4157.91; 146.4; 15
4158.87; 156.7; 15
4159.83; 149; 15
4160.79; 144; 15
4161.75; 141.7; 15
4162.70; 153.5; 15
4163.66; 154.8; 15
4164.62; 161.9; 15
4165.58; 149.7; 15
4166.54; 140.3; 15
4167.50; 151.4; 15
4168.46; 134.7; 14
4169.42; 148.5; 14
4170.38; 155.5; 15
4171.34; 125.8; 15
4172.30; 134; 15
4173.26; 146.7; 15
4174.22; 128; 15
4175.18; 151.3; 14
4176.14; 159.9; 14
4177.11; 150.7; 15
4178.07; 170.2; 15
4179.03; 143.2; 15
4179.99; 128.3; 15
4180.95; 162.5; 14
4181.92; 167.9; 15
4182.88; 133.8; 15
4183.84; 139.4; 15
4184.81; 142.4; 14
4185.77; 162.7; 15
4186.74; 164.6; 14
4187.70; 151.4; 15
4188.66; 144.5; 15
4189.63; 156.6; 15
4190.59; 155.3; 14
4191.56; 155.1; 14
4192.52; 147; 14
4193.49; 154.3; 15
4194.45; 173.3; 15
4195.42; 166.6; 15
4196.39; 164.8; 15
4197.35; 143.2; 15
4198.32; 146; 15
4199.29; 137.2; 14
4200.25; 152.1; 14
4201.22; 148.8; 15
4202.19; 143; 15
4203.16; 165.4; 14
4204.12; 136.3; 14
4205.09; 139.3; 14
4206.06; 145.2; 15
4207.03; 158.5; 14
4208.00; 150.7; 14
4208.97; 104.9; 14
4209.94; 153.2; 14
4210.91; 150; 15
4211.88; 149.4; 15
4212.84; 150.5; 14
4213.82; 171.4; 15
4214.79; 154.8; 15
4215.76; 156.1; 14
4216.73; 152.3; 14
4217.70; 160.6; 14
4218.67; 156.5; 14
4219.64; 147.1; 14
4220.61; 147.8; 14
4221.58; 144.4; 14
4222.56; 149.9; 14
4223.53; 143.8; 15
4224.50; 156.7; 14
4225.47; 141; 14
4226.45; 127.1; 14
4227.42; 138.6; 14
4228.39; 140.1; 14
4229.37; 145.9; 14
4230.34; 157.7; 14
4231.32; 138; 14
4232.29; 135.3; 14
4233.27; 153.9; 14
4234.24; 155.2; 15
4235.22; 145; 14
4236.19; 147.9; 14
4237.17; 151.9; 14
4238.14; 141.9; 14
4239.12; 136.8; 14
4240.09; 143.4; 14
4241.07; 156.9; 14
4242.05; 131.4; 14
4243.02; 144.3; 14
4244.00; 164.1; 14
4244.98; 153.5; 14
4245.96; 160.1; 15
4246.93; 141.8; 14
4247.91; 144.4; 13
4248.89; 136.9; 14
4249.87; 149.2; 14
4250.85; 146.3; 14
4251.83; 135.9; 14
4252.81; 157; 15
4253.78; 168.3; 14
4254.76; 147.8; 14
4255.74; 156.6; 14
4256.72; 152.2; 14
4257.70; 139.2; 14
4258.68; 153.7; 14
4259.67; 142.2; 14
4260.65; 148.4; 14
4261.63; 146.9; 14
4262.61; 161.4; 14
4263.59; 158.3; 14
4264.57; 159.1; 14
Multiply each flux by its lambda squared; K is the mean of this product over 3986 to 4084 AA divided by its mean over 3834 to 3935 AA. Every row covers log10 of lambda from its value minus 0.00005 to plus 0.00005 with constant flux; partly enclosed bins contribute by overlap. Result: 1.22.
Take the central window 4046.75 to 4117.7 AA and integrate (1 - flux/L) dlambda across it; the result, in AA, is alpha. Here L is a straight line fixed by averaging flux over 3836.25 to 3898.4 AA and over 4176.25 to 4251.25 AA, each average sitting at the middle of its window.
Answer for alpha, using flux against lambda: -3.0 AA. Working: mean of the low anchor 139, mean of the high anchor 149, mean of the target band 151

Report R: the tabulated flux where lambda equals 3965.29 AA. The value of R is 123.9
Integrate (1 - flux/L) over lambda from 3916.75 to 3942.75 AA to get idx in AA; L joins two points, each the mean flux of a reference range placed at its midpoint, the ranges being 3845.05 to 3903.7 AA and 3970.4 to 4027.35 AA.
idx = 3.0 AA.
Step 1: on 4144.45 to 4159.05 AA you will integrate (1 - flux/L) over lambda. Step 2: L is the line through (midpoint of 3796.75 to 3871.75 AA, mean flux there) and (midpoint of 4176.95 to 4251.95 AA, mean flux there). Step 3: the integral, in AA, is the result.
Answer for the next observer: -0.80 AA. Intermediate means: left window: 135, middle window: 155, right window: 149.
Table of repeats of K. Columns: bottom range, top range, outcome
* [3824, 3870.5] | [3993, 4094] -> 1.27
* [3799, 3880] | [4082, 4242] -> 1.27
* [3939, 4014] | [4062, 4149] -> 1.12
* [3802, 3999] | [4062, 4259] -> 1.23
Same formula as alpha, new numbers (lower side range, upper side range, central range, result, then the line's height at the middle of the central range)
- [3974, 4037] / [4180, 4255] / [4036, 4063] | -1.06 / 151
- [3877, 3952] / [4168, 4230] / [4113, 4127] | -0.55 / 146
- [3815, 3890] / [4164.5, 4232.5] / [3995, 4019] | -1.64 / 143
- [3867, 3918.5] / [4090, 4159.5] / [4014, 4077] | -3.93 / 147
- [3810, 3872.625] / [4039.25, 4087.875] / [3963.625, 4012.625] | 2.69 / 148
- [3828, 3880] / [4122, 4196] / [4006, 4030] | -2.33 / 145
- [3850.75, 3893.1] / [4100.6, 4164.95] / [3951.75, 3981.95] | 3.37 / 147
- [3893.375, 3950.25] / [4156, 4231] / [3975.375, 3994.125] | -0.96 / 140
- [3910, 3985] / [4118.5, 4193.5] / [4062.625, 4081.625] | -1.83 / 143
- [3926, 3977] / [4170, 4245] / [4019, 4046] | -3.71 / 136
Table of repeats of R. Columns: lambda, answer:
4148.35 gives 143.5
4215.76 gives 156.1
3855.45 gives 141.2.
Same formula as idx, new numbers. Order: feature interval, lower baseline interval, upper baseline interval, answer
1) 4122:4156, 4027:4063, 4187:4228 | 0.1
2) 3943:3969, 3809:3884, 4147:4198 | 0.8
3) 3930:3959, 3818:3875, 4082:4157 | 0.7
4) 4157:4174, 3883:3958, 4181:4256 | 0.1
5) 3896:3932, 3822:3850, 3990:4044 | -1.1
